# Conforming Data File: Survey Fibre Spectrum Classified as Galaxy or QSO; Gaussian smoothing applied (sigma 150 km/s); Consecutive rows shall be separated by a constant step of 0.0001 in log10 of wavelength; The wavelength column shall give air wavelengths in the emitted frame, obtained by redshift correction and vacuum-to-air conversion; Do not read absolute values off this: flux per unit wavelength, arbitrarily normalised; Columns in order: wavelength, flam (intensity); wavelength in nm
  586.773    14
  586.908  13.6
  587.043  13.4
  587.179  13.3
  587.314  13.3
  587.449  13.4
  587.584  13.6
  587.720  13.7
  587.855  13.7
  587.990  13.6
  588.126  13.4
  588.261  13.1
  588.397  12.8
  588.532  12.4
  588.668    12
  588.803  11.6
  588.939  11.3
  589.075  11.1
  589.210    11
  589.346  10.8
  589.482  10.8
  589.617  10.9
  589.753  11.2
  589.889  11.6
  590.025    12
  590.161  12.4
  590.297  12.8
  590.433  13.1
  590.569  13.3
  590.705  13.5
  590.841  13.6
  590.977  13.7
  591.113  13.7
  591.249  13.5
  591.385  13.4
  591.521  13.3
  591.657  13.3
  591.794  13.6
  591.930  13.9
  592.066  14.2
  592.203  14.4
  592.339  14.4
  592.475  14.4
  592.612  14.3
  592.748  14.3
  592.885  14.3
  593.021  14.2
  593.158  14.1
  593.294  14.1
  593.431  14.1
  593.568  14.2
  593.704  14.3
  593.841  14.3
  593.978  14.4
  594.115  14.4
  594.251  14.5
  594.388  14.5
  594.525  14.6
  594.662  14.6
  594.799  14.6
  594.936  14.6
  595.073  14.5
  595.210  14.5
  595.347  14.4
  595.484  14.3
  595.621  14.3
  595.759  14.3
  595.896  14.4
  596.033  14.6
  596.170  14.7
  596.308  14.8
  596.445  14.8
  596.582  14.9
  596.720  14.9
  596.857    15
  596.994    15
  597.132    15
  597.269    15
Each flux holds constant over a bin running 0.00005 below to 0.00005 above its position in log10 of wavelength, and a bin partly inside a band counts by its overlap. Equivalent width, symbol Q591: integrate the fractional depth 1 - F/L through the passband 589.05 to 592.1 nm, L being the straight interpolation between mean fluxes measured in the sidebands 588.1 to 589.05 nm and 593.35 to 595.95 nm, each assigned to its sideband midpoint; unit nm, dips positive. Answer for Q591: 0.081 nm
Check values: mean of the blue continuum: 12.3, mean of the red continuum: 14.4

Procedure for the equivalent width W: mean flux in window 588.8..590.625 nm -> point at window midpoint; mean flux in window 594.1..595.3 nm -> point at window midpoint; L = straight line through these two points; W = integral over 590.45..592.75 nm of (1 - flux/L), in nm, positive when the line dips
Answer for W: -0.182 nm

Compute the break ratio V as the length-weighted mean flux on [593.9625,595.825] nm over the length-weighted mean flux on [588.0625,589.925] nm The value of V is 1.2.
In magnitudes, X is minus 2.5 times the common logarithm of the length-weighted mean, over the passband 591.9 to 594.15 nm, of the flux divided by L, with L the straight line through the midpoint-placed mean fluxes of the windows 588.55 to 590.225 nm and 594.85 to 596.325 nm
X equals -0.08 mag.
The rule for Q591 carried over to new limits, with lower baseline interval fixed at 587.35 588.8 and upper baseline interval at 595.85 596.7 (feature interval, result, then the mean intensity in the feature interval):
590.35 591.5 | 0.02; 13.5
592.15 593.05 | -0.02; 14.3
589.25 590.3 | 0.15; 11.5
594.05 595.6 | -0.01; 14.5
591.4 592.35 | 0.00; 13.8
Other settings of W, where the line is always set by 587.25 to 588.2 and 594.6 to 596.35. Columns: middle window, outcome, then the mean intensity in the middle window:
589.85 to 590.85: 0.08 nm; 12.8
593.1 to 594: 0.00 nm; 14.2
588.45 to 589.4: 0.15 nm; 11.5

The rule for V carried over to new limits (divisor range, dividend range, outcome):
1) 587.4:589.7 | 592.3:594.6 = 1.17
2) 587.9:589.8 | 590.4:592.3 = 1.15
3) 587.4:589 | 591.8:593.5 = 1.10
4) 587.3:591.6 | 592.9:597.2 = 1.15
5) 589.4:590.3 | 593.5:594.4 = 1.24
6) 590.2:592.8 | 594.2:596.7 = 1.06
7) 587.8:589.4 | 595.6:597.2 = 1.20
